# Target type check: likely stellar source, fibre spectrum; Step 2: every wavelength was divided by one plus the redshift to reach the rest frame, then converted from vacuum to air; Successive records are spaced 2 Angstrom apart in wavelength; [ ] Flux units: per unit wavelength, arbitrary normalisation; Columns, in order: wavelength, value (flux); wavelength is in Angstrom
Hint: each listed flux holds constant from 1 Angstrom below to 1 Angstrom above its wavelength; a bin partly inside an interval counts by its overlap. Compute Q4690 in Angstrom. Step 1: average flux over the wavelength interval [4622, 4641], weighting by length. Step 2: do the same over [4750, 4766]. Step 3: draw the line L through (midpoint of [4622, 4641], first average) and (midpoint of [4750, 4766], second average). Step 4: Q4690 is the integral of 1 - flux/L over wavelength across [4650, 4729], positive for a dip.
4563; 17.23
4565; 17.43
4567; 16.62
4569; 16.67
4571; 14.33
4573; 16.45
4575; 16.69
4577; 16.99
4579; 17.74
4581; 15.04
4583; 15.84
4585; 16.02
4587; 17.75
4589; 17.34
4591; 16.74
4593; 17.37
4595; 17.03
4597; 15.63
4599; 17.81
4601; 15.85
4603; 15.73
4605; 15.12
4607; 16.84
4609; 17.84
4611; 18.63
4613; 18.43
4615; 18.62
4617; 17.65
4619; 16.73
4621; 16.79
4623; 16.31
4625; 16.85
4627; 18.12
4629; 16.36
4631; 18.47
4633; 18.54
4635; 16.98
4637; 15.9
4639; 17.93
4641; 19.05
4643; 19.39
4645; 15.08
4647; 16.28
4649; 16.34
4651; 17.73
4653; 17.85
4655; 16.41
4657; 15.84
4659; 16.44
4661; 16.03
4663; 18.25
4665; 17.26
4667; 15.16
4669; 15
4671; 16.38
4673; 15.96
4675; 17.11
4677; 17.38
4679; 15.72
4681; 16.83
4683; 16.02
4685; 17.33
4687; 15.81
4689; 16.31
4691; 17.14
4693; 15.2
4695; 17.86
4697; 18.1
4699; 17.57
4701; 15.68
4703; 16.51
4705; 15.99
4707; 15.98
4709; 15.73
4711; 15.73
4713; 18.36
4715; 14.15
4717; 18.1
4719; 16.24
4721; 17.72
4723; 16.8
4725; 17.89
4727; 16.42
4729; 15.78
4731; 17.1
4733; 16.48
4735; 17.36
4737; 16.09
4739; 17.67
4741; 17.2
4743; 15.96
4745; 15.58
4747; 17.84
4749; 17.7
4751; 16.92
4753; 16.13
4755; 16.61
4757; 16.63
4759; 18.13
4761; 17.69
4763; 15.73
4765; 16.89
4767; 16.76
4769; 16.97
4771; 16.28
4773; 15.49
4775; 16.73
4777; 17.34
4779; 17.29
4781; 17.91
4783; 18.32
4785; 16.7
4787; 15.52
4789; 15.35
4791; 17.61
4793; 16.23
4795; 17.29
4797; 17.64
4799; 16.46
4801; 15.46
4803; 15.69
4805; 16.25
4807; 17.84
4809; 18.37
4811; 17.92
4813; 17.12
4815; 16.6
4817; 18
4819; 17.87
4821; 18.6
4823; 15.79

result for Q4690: 2.4 Angstrom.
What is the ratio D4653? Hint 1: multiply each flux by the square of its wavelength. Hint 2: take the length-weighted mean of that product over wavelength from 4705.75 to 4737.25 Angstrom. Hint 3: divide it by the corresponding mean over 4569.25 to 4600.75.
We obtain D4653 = 1.1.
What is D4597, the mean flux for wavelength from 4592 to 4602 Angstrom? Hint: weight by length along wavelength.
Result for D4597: 16.7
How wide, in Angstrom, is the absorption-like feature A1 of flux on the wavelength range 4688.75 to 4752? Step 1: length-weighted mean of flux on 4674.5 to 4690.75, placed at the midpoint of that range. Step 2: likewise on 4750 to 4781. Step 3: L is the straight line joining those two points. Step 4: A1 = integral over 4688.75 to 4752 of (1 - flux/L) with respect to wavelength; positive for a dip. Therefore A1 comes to -0.2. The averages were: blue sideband 16.6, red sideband 16.8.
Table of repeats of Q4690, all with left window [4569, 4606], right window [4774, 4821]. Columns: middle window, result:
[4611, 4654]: -2.3 Angstrom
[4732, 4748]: 0.1 Angstrom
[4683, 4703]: 0.0 Angstrom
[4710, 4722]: 0.1 Angstrom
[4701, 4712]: 0.5 Angstrom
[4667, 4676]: 0.4 Angstrom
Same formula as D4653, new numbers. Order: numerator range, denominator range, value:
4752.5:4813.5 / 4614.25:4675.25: 1.05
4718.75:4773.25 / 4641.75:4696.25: 1.05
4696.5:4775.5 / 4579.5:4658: 1.03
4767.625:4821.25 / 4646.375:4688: 1.08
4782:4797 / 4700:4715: 1.08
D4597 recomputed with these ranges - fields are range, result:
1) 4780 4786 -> 17.6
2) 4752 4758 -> 16.5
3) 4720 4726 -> 17.5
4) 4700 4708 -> 16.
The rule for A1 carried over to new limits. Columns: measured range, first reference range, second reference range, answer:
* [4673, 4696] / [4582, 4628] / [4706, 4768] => 0.4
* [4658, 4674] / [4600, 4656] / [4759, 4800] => 0.8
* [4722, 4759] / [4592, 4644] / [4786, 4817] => 0.3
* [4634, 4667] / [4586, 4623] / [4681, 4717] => -0.4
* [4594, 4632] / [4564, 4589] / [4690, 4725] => -1.3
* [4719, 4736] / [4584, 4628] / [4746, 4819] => 0.1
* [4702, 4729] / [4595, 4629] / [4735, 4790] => 0.5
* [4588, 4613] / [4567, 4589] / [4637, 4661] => -0.4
